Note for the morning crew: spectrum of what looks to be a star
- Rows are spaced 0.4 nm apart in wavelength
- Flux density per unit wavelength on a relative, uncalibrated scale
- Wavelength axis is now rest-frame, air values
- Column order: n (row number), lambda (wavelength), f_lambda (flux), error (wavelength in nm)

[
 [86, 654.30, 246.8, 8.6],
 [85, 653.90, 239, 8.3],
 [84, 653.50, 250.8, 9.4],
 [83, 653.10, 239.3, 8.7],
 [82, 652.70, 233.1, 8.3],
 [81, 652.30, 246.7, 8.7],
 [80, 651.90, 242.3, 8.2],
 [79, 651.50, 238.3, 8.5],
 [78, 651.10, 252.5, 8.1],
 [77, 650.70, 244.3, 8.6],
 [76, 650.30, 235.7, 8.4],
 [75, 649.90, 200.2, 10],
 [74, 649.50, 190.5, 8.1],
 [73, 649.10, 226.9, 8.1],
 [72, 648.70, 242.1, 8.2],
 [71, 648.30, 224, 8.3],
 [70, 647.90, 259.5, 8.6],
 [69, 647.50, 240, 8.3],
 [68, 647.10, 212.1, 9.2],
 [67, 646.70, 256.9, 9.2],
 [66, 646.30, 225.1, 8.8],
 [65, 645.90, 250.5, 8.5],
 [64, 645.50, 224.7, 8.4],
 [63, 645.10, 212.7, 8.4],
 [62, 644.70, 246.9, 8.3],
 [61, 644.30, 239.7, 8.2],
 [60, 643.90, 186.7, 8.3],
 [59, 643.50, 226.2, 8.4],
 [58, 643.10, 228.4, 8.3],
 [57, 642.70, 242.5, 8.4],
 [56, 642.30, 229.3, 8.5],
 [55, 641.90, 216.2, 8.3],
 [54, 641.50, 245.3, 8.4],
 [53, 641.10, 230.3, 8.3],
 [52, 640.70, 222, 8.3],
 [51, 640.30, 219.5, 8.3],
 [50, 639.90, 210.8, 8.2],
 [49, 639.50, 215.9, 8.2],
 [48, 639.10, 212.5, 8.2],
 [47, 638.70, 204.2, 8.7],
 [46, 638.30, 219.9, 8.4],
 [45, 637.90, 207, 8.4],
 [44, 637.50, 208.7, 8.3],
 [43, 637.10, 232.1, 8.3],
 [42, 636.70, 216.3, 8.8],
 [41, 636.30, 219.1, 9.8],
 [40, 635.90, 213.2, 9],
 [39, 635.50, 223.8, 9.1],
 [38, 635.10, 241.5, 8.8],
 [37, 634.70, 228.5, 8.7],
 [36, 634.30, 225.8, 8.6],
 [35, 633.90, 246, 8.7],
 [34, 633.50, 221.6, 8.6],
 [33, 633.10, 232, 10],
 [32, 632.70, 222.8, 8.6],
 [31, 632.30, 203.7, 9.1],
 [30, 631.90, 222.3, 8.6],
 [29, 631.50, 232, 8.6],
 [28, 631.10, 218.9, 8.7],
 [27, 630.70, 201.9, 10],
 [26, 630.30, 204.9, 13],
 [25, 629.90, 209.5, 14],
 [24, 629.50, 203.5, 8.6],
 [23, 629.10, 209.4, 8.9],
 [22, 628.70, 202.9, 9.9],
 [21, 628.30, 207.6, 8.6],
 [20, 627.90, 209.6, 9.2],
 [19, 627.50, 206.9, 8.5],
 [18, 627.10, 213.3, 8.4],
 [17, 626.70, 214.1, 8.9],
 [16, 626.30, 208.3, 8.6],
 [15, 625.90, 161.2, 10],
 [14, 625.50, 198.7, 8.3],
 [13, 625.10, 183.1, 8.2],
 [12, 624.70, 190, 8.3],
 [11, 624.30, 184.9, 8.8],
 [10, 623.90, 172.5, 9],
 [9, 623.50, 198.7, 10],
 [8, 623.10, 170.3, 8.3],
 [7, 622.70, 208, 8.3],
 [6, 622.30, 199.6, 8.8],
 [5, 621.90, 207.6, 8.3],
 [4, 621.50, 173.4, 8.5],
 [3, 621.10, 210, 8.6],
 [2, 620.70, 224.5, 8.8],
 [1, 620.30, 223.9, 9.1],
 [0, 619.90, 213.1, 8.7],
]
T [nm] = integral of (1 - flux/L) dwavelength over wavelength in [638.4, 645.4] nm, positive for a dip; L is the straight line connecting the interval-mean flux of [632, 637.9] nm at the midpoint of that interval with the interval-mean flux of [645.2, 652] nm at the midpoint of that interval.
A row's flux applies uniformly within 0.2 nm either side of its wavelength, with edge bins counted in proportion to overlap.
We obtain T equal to 0.16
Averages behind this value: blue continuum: 223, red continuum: 233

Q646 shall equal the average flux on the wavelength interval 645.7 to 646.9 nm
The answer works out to 244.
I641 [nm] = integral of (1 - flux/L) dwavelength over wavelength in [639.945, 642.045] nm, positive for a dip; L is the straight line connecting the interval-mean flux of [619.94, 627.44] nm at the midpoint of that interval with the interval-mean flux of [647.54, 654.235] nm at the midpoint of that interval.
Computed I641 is -0.04 nm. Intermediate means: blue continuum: 197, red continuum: 236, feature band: 226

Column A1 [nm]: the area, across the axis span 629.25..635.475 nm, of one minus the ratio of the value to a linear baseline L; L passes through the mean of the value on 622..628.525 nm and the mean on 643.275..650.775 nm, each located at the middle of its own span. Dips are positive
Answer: -0.44 nm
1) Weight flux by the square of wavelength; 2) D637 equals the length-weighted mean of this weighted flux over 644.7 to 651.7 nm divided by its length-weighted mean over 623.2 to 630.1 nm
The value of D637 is 1.25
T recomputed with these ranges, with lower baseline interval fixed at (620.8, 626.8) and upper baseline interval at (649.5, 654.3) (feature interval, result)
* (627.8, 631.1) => -0.09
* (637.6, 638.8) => 0.02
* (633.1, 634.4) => -0.15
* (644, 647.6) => -0.09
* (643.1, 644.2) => 0.05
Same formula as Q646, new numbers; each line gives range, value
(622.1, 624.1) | 190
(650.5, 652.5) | 245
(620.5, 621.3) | 217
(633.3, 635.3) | 233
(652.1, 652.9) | 240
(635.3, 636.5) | 219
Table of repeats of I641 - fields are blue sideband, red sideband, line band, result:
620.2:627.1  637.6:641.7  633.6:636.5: -0.220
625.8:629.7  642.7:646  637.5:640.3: 0.099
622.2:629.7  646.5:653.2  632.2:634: -0.148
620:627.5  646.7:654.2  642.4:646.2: -0.038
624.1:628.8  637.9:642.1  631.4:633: -0.101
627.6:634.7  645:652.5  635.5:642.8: 0.129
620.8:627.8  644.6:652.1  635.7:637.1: -0.030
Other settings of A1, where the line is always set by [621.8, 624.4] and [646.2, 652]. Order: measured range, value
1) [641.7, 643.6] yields -0.053 nm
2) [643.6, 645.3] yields 0.026 nm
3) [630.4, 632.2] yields -0.113 nm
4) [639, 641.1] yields 0.006 nm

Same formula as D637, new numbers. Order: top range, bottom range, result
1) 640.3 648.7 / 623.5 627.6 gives 1.27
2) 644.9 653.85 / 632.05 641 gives 1.11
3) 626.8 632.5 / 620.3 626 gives 1.11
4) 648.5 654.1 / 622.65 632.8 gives 1.25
